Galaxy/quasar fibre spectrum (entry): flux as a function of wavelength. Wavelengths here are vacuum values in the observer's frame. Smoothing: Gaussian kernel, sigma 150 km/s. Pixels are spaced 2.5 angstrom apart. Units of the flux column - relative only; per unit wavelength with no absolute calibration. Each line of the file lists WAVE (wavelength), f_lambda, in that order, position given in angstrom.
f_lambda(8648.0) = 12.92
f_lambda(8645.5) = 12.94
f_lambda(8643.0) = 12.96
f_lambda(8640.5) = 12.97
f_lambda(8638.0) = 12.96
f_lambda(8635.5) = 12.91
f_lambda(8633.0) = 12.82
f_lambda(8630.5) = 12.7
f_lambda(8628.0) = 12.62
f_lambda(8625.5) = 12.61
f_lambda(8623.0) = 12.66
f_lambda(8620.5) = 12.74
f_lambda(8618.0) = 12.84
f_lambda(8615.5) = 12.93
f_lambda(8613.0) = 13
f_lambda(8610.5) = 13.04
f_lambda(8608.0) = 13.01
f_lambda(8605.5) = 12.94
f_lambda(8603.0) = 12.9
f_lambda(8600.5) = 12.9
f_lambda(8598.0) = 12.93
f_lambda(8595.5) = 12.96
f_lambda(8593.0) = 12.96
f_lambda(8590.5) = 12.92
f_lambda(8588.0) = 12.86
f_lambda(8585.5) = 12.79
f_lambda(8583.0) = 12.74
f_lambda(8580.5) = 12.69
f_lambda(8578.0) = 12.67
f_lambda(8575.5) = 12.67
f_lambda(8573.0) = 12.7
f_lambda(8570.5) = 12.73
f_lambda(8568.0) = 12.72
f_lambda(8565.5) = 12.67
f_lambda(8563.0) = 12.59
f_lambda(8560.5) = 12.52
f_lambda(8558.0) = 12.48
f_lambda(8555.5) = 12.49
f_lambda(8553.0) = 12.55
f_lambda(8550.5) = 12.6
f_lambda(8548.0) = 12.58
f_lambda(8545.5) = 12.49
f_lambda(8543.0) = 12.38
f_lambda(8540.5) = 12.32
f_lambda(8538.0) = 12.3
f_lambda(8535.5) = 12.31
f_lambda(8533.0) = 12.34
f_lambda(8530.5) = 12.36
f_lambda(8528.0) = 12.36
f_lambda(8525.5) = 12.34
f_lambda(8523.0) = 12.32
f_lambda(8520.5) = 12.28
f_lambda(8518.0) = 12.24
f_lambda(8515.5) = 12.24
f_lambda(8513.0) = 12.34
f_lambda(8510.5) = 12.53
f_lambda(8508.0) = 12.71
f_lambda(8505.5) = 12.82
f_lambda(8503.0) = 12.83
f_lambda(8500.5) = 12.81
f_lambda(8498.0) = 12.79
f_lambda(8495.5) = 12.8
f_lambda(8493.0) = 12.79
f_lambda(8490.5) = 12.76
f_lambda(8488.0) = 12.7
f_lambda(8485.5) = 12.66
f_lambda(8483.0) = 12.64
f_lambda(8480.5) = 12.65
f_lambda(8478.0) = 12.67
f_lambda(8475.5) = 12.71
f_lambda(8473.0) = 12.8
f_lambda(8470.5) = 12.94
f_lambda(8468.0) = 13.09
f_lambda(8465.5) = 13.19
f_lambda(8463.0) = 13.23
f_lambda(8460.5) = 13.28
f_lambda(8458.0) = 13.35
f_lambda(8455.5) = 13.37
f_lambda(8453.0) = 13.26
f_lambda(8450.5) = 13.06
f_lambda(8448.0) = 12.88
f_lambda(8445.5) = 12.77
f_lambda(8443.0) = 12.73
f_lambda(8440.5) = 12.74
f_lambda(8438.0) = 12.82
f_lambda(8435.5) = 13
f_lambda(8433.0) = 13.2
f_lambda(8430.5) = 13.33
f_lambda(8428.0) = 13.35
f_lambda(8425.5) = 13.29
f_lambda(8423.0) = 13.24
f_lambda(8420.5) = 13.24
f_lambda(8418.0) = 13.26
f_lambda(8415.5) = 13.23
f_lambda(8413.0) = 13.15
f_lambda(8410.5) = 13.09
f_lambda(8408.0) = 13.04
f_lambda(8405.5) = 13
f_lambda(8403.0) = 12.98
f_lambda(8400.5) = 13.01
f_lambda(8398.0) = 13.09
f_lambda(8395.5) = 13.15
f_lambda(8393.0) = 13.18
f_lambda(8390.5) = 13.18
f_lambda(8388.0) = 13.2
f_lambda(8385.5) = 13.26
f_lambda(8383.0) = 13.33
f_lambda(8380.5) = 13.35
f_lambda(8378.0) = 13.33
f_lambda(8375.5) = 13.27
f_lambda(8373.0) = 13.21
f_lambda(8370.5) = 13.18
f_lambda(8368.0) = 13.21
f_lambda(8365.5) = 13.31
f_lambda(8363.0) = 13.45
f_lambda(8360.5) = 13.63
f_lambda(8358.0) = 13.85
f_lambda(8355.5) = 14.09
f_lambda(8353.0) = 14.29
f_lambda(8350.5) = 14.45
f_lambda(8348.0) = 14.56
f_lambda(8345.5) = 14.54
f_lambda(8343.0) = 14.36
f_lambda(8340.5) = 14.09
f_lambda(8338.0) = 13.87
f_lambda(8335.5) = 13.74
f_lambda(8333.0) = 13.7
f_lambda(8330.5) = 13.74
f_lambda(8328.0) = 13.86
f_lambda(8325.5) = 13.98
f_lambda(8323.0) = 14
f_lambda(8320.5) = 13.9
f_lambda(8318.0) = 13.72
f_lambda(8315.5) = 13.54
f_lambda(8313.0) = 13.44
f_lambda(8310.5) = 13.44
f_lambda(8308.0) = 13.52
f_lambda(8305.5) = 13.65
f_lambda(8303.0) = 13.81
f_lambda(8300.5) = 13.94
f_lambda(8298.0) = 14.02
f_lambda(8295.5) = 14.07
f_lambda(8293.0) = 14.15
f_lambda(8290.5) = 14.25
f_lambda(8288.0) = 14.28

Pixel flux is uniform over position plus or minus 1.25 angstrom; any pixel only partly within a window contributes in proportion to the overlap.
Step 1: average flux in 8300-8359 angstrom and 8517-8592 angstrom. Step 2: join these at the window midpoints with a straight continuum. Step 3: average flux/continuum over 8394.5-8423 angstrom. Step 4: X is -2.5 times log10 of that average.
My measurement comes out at 0.026 mag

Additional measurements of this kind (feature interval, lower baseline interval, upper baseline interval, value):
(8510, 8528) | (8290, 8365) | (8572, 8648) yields 0.074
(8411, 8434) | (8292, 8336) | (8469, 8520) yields -0.011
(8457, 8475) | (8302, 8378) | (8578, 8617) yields 0.020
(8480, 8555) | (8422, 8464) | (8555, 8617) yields 0.036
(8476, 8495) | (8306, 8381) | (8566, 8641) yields 0.046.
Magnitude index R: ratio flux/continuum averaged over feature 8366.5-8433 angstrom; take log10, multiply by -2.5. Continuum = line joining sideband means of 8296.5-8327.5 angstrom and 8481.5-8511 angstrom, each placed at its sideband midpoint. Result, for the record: 0.01 mag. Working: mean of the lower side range 13.8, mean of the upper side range 12.7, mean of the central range 13.2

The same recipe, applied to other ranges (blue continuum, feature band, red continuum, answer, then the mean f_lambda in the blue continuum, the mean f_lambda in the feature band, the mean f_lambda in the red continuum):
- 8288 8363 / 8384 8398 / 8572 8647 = 0.040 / 13.9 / 13.2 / 12.8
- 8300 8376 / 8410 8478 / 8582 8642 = 0.028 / 13.8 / 13.1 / 12.9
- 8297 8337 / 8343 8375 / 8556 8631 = -0.017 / 13.7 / 13.8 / 12.8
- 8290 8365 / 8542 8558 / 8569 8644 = 0.046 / 13.9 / 12.5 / 12.8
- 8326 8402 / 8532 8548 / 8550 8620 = 0.049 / 13.6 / 12.4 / 12.8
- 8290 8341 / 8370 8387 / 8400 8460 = 0.012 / 13.8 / 13.3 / 13.1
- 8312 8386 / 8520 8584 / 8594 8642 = 0.049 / 13.7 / 12.5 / 12.9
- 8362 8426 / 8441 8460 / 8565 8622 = 0.003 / 13.2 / 13.1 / 12.8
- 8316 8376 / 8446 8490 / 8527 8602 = 0.016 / 13.8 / 13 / 12.6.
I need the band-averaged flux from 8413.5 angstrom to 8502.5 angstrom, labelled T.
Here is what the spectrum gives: 13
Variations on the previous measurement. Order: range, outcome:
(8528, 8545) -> 12.3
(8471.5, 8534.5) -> 12.6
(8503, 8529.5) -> 12.4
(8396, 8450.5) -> 13.1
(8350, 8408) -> 13.4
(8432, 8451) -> 12.9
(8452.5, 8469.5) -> 13.2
